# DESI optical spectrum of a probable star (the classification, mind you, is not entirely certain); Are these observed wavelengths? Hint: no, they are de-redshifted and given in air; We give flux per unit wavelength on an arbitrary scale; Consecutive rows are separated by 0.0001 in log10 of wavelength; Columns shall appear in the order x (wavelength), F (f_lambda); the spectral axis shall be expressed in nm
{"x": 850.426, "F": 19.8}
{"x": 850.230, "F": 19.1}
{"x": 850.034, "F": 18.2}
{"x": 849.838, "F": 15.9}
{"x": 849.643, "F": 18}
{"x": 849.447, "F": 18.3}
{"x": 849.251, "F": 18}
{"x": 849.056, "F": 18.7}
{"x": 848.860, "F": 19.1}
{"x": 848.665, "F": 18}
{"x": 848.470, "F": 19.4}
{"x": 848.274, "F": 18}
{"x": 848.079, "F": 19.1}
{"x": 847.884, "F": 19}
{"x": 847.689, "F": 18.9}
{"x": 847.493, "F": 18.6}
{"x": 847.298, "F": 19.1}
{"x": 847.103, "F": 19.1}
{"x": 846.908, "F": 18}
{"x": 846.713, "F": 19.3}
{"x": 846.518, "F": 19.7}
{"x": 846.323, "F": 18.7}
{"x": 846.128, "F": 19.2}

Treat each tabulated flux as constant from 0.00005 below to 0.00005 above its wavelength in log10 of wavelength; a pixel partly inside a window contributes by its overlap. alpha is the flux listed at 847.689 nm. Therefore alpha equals 18.9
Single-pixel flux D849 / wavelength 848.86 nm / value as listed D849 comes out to 19.1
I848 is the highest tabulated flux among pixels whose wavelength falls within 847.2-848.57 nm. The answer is 19.4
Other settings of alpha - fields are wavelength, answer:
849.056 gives 18.7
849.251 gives 18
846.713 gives 19.3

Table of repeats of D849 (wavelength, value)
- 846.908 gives 18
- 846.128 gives 19.2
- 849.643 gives 18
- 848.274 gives 18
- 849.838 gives 15.9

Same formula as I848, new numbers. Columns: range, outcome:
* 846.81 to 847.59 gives 19.1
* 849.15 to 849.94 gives 18.3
